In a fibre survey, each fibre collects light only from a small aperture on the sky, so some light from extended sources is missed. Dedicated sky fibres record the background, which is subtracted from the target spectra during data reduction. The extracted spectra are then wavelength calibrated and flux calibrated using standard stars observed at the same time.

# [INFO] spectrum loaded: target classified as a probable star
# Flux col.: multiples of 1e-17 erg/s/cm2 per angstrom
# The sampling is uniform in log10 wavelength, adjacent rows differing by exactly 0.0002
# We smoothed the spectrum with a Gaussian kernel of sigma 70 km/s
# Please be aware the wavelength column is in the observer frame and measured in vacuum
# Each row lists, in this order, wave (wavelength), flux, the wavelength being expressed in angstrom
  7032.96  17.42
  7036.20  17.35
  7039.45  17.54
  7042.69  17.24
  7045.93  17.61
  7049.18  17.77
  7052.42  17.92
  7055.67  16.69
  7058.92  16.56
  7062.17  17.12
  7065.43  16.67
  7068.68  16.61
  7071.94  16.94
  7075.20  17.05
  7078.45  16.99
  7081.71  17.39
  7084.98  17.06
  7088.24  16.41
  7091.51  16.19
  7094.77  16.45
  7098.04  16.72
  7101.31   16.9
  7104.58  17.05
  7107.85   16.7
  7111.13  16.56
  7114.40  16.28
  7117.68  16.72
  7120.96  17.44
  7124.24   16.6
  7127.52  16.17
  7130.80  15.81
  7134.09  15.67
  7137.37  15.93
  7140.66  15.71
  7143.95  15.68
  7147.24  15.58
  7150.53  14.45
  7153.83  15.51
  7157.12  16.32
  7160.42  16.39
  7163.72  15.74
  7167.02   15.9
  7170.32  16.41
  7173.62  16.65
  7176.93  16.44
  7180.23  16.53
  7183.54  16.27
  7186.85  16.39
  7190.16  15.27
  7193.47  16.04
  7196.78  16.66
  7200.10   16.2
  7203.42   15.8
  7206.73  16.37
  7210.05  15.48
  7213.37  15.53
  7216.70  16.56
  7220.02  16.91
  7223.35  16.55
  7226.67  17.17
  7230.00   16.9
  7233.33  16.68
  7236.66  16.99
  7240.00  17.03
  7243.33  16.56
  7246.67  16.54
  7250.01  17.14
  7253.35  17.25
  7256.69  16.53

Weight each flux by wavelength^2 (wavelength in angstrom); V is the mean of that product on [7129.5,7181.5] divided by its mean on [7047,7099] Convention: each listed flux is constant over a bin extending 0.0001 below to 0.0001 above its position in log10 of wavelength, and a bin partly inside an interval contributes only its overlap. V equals 1.0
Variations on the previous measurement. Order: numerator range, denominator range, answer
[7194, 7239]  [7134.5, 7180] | 1.05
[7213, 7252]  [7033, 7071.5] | 1.03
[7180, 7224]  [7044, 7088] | 0.98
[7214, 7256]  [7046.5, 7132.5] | 1.04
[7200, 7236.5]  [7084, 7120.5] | 1.02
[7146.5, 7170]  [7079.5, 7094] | 0.96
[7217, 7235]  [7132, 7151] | 1.11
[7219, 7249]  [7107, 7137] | 1.06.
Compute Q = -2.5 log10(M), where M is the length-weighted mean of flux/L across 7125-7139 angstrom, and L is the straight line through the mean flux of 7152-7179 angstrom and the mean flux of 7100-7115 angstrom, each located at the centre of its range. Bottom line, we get 0.04 mag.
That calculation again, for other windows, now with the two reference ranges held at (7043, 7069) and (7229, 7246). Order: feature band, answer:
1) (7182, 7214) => 0.06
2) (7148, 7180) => 0.06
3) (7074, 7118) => 0.02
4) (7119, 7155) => 0.07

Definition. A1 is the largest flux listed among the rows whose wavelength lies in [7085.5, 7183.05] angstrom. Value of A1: 17.44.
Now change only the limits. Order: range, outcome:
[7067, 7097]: 17.39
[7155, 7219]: 16.66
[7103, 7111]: 17.05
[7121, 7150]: 16.6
